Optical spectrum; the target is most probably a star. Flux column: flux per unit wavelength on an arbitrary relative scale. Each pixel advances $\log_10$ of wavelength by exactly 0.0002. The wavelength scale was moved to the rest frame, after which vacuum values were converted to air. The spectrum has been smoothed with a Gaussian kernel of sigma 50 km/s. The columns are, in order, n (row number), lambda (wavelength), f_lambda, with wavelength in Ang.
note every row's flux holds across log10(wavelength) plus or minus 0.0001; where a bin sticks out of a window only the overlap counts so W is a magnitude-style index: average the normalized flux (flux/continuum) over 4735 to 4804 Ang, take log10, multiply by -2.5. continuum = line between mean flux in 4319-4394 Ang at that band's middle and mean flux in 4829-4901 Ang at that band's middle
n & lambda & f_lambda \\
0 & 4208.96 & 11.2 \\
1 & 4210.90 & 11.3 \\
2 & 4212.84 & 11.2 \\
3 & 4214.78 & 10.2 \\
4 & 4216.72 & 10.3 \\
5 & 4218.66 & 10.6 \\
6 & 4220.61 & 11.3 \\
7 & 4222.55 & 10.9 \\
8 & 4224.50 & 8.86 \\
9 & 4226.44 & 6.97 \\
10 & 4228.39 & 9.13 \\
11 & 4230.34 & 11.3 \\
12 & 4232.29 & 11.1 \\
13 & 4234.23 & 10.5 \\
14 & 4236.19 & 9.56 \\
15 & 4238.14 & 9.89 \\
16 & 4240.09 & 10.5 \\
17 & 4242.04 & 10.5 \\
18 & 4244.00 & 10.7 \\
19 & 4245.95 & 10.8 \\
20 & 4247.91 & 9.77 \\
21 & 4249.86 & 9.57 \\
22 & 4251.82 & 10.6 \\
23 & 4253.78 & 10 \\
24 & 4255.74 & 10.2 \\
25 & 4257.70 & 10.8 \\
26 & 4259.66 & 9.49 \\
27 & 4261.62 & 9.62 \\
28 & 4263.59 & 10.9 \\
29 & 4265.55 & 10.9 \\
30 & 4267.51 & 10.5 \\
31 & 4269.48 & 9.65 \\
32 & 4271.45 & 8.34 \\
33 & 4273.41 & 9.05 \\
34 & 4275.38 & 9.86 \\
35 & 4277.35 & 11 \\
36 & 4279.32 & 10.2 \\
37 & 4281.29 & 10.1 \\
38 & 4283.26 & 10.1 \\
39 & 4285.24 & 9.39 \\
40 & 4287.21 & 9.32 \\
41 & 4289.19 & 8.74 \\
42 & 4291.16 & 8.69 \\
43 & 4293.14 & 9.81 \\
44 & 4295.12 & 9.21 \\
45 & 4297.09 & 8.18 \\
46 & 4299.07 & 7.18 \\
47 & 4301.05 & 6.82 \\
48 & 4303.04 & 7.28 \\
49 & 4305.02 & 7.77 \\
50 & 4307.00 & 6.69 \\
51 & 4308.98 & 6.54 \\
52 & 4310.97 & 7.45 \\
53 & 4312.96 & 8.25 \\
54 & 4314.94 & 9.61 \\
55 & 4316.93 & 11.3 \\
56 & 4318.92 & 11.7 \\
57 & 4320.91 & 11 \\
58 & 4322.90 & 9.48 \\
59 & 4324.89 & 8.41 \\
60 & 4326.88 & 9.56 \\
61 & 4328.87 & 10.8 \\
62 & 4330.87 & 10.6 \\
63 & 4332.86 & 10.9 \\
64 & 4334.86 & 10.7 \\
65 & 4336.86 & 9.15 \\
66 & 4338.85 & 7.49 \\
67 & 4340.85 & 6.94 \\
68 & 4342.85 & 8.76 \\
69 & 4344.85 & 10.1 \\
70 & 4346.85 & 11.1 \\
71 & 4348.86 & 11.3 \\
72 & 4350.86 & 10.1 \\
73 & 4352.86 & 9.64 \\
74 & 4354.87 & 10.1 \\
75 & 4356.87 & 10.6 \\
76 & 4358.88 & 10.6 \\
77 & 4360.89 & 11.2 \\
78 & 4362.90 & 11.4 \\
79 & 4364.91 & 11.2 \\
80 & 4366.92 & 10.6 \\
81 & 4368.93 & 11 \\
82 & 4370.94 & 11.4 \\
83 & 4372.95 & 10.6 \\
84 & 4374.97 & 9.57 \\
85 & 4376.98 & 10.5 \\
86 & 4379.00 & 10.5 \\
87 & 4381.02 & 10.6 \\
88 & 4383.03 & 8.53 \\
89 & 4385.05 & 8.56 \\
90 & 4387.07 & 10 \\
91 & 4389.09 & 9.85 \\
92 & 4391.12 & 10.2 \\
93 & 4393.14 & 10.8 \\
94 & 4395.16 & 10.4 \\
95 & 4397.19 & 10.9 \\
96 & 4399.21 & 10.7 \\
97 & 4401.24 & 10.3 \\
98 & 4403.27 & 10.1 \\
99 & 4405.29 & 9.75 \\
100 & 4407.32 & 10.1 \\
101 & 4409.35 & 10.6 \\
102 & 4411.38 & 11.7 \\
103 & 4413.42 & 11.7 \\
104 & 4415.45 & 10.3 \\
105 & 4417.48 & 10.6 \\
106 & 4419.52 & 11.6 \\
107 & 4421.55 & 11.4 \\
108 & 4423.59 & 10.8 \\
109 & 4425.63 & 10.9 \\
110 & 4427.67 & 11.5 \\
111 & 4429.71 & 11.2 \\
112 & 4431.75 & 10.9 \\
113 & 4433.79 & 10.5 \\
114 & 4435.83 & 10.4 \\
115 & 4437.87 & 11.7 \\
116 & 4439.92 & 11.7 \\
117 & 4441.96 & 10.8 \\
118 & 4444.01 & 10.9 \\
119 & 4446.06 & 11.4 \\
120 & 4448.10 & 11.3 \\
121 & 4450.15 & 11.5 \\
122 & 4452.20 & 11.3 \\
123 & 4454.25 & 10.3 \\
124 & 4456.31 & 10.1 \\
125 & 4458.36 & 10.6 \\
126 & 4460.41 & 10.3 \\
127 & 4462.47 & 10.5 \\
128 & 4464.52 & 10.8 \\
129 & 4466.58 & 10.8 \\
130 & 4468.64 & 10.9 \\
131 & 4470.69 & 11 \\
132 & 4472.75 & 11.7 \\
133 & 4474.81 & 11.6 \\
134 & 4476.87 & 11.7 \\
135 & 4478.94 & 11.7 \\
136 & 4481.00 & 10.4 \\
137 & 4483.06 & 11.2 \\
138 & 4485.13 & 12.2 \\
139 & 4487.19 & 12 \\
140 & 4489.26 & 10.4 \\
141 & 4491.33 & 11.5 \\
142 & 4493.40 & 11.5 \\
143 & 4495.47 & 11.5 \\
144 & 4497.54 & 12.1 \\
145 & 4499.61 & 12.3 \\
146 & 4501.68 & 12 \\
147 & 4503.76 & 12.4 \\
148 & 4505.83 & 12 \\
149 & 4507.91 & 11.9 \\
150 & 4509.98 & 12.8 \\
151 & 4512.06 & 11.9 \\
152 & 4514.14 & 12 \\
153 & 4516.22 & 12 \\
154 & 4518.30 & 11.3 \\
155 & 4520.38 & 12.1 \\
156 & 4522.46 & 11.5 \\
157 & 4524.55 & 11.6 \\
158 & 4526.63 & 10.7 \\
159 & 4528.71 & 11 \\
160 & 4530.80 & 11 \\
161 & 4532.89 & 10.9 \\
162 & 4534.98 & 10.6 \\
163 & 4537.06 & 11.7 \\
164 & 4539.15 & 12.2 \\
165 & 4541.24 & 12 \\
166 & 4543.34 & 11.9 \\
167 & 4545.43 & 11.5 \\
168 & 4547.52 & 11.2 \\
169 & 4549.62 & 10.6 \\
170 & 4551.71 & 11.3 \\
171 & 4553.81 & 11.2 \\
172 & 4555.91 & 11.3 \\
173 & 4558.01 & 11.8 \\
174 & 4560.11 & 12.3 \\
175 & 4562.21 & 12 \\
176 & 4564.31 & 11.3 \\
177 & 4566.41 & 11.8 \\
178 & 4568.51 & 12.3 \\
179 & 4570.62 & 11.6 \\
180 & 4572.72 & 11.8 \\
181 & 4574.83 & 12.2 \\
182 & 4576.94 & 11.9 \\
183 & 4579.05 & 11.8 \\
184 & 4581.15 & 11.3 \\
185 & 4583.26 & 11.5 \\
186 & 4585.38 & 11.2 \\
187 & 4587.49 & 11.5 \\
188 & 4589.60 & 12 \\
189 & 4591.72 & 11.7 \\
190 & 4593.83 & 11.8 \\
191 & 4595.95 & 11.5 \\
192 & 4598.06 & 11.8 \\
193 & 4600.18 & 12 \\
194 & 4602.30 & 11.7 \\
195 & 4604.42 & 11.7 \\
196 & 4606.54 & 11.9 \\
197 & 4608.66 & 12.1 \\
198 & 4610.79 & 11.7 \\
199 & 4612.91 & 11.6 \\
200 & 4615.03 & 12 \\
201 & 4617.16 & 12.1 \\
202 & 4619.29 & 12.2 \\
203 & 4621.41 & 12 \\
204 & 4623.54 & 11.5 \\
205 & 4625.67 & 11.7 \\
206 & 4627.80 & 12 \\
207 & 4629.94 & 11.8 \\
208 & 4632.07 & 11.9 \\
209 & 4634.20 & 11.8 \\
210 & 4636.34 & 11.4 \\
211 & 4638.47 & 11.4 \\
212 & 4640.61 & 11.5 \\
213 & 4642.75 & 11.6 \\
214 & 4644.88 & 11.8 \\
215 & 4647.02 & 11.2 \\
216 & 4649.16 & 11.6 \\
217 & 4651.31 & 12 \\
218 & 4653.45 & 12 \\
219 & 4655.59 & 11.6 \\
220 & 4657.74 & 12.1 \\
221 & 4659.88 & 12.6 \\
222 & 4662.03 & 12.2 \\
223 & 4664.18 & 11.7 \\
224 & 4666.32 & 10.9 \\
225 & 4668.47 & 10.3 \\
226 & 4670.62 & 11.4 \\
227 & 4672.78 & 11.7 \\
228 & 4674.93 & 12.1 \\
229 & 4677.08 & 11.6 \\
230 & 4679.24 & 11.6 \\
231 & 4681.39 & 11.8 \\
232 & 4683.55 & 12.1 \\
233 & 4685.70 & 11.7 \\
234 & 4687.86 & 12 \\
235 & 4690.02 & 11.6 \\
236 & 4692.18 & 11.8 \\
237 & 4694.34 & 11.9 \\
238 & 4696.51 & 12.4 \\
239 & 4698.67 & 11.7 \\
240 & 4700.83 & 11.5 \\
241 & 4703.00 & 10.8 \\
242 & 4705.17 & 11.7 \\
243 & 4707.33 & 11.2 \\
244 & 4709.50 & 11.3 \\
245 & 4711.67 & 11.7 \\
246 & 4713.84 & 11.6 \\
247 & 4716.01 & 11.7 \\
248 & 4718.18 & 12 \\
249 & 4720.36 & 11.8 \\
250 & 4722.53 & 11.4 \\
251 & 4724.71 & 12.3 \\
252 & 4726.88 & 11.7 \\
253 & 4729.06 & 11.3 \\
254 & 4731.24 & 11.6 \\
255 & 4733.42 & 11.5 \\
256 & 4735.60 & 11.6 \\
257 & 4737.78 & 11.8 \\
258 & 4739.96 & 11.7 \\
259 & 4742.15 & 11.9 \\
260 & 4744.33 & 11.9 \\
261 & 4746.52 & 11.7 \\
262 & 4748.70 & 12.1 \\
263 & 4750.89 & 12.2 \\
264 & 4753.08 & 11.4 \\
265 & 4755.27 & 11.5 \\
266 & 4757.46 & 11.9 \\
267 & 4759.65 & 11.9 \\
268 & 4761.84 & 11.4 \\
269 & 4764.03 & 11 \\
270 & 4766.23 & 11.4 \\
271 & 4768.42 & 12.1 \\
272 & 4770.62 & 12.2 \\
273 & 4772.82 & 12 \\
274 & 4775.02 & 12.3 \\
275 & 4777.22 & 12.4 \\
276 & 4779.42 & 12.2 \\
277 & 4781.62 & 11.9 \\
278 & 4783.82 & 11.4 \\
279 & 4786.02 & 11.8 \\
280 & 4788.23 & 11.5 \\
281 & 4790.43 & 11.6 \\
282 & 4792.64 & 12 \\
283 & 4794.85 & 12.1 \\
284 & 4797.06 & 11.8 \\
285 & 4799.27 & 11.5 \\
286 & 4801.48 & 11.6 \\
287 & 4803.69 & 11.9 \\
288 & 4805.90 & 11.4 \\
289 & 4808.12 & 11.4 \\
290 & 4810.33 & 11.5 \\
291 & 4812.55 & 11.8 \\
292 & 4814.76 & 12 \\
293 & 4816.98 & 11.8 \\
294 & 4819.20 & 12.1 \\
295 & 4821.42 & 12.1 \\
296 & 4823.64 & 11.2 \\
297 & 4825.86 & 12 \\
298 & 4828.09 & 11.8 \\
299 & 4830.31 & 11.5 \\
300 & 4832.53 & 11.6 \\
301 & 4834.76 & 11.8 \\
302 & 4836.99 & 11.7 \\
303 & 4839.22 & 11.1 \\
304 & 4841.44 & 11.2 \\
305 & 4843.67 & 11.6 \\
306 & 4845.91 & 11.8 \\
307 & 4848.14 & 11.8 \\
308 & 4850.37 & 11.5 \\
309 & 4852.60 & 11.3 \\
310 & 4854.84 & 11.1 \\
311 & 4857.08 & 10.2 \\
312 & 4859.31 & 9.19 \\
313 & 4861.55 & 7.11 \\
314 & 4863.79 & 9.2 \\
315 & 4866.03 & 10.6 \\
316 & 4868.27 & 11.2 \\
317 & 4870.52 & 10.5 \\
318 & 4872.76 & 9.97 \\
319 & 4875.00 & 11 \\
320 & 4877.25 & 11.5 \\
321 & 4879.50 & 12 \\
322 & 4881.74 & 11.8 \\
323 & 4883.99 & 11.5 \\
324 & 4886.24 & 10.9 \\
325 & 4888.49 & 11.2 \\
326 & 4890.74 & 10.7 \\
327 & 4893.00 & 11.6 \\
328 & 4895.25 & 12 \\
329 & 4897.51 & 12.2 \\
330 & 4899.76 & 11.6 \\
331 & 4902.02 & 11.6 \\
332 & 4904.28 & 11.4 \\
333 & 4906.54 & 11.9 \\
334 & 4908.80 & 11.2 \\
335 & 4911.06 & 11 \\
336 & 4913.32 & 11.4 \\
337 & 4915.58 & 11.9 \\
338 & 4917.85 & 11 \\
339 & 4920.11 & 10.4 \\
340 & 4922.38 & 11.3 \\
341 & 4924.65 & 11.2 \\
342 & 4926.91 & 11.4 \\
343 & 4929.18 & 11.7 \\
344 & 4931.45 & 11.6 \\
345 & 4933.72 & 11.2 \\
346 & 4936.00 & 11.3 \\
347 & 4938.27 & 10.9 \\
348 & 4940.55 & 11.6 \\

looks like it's -0.09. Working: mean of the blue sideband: 10.1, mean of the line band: 11.8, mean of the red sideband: 11.1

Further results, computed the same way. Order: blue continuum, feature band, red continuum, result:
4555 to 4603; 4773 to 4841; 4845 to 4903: -0.06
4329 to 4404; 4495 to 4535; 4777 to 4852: -0.10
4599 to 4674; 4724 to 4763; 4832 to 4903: -0.03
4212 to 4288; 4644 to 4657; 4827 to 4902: -0.09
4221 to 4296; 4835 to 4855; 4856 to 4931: -0.05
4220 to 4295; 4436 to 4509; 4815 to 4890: -0.09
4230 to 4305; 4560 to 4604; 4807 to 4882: -0.12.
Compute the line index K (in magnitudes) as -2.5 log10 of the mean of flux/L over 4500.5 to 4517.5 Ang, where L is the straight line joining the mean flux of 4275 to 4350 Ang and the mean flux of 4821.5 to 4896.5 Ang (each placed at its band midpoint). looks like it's -0.218 mag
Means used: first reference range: 9.25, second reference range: 11.1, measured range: 12.1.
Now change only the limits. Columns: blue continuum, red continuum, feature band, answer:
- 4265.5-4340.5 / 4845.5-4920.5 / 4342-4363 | -0.11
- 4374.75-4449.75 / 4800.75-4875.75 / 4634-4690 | -0.07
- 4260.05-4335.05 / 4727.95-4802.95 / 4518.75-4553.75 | -0.08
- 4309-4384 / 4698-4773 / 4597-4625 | -0.07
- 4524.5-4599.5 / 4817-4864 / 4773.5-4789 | -0.07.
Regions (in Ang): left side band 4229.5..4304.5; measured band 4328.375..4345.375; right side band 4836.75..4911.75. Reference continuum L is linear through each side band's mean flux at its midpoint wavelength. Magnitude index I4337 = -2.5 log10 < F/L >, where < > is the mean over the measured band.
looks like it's 0.05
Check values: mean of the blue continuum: 9.72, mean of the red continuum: 11.1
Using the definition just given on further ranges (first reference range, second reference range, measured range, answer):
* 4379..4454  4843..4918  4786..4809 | -0.065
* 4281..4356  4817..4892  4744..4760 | -0.104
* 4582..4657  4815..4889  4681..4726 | -0.018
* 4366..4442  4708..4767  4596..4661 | -0.045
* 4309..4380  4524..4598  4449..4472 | 0.010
